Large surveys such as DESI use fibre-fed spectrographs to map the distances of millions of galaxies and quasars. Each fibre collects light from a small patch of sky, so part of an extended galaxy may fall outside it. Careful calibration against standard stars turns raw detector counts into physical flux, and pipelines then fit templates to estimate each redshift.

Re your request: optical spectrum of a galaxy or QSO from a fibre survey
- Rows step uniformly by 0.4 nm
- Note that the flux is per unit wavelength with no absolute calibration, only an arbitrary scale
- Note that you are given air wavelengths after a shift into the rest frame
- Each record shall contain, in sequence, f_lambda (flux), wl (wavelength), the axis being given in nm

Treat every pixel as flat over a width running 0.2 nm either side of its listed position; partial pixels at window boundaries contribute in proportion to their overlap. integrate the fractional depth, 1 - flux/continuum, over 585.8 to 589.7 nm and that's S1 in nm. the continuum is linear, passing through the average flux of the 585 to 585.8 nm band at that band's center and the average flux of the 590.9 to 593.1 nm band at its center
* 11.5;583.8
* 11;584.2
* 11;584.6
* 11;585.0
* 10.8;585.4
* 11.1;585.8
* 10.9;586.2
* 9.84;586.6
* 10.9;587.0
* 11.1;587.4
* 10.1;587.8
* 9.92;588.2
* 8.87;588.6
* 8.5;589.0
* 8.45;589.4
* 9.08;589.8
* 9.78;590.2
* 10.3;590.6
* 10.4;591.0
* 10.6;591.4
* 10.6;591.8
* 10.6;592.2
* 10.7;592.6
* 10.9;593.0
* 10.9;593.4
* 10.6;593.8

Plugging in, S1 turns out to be 0.338 nm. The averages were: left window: 10.9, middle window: 9.89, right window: 10.6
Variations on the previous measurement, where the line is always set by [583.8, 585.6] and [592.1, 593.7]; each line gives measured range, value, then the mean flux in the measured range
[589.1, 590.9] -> 0.24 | 9.41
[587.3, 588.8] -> 0.14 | 9.92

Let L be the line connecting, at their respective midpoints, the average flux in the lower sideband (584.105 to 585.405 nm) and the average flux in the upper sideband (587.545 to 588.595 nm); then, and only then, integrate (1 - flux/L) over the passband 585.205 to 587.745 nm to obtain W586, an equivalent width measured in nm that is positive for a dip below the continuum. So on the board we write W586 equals -0.09 nm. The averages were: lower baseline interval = 11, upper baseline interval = 9.86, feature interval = 10.7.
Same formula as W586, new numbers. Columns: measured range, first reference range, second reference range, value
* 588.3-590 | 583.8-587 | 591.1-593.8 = 0.312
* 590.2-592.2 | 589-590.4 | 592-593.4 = -0.108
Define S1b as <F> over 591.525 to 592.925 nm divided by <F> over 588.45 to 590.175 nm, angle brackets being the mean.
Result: 1.21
